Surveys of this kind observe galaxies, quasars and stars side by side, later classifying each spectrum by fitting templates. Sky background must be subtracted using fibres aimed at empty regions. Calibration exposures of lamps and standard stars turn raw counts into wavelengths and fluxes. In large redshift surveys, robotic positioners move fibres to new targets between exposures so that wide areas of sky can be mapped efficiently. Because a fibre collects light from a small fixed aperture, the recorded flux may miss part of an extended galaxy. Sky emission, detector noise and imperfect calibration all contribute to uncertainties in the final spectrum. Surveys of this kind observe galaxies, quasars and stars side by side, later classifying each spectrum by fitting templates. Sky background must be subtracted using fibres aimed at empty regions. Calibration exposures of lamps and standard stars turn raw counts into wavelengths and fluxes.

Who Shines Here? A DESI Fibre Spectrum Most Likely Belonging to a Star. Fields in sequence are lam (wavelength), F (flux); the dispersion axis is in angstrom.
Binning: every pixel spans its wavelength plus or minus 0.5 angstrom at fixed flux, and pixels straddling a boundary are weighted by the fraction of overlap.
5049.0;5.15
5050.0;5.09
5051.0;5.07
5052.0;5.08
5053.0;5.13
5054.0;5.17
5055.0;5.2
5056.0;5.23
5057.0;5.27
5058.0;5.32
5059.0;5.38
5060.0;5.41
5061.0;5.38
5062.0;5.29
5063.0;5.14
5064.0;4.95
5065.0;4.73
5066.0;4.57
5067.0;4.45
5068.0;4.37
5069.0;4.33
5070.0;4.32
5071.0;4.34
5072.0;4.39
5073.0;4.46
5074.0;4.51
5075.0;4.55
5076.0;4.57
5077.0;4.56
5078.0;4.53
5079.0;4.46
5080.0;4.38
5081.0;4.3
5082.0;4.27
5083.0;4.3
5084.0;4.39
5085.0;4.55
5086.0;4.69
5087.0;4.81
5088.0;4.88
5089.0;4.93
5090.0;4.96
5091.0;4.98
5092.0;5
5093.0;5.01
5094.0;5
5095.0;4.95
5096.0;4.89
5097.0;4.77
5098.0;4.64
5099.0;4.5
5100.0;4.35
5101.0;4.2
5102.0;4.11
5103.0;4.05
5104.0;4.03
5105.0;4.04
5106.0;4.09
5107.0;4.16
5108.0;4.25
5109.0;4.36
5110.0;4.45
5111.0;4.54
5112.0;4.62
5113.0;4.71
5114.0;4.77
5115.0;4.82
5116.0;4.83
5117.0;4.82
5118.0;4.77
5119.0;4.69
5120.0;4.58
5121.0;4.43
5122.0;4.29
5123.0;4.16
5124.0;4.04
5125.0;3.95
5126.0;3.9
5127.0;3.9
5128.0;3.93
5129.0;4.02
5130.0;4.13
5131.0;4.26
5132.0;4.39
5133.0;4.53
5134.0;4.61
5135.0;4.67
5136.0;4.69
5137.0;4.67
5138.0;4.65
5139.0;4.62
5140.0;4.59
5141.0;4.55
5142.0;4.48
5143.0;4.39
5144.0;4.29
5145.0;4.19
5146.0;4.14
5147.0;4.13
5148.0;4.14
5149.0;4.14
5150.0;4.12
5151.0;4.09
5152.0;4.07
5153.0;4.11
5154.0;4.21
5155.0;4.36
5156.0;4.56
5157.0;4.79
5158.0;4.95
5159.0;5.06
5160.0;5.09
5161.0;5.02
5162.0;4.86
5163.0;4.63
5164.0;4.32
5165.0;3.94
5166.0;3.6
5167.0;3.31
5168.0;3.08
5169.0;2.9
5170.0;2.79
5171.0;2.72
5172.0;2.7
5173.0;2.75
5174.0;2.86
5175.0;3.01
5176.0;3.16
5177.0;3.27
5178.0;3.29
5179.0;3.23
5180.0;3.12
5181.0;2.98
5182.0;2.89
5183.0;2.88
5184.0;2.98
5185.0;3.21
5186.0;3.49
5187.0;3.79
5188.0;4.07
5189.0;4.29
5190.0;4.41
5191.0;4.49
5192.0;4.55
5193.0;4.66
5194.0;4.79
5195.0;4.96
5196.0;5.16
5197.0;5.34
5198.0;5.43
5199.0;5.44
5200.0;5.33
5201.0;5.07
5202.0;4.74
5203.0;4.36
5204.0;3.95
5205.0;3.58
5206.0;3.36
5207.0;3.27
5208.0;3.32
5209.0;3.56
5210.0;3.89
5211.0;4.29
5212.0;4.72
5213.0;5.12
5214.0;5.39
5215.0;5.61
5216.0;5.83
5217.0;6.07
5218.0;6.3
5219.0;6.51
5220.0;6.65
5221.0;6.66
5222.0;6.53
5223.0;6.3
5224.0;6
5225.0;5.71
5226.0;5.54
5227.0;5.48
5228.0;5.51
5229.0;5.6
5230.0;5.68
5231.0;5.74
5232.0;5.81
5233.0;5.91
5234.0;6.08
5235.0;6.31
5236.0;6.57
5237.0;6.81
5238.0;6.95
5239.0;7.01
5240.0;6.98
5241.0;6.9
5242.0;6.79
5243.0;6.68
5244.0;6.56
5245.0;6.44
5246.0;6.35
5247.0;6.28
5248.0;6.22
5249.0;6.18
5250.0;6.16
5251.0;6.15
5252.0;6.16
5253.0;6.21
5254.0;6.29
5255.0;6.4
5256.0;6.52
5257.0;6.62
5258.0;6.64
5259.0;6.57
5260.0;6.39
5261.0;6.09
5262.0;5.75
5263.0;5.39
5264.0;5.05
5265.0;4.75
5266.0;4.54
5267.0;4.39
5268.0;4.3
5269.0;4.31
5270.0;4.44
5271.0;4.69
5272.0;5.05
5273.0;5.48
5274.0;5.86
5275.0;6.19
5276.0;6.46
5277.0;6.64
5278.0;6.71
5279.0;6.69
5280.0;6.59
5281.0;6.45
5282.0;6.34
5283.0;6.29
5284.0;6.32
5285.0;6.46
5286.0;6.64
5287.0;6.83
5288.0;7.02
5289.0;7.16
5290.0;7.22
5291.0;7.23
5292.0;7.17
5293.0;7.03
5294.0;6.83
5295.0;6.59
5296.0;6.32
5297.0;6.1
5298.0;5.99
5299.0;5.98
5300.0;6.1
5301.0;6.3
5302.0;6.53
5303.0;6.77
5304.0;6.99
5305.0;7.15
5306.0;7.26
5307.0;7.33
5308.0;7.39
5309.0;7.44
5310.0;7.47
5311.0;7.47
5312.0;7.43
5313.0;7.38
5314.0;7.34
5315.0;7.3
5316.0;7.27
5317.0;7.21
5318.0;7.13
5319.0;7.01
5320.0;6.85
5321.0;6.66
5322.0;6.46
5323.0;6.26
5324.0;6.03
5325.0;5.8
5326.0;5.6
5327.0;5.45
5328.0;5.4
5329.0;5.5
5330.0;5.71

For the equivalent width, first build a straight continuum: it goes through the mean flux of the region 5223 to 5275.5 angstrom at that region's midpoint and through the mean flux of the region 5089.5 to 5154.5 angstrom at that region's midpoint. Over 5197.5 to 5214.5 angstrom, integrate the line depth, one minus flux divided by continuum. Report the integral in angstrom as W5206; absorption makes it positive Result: 3.2 angstrom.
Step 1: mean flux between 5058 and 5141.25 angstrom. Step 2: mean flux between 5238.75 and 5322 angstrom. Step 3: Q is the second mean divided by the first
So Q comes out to 1.4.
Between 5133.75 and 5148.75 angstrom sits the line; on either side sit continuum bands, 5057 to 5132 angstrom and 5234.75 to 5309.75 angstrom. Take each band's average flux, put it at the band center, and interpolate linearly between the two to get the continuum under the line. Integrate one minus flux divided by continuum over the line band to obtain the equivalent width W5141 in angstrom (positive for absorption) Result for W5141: 1.7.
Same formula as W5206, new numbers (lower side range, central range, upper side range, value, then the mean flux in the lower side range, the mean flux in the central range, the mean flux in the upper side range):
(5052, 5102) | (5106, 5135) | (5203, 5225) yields 2.78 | 4.75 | 4.39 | 5.09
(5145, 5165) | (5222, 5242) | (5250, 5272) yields -3.36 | 4.44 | 6.18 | 5.6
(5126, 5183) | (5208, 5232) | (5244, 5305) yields -1.68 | 3.99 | 5.55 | 6.17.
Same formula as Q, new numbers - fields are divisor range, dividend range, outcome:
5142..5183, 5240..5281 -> 1.56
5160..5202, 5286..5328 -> 1.74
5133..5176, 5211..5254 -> 1.49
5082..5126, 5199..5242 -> 1.22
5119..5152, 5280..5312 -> 1.58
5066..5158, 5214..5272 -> 1.35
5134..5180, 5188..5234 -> 1.28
